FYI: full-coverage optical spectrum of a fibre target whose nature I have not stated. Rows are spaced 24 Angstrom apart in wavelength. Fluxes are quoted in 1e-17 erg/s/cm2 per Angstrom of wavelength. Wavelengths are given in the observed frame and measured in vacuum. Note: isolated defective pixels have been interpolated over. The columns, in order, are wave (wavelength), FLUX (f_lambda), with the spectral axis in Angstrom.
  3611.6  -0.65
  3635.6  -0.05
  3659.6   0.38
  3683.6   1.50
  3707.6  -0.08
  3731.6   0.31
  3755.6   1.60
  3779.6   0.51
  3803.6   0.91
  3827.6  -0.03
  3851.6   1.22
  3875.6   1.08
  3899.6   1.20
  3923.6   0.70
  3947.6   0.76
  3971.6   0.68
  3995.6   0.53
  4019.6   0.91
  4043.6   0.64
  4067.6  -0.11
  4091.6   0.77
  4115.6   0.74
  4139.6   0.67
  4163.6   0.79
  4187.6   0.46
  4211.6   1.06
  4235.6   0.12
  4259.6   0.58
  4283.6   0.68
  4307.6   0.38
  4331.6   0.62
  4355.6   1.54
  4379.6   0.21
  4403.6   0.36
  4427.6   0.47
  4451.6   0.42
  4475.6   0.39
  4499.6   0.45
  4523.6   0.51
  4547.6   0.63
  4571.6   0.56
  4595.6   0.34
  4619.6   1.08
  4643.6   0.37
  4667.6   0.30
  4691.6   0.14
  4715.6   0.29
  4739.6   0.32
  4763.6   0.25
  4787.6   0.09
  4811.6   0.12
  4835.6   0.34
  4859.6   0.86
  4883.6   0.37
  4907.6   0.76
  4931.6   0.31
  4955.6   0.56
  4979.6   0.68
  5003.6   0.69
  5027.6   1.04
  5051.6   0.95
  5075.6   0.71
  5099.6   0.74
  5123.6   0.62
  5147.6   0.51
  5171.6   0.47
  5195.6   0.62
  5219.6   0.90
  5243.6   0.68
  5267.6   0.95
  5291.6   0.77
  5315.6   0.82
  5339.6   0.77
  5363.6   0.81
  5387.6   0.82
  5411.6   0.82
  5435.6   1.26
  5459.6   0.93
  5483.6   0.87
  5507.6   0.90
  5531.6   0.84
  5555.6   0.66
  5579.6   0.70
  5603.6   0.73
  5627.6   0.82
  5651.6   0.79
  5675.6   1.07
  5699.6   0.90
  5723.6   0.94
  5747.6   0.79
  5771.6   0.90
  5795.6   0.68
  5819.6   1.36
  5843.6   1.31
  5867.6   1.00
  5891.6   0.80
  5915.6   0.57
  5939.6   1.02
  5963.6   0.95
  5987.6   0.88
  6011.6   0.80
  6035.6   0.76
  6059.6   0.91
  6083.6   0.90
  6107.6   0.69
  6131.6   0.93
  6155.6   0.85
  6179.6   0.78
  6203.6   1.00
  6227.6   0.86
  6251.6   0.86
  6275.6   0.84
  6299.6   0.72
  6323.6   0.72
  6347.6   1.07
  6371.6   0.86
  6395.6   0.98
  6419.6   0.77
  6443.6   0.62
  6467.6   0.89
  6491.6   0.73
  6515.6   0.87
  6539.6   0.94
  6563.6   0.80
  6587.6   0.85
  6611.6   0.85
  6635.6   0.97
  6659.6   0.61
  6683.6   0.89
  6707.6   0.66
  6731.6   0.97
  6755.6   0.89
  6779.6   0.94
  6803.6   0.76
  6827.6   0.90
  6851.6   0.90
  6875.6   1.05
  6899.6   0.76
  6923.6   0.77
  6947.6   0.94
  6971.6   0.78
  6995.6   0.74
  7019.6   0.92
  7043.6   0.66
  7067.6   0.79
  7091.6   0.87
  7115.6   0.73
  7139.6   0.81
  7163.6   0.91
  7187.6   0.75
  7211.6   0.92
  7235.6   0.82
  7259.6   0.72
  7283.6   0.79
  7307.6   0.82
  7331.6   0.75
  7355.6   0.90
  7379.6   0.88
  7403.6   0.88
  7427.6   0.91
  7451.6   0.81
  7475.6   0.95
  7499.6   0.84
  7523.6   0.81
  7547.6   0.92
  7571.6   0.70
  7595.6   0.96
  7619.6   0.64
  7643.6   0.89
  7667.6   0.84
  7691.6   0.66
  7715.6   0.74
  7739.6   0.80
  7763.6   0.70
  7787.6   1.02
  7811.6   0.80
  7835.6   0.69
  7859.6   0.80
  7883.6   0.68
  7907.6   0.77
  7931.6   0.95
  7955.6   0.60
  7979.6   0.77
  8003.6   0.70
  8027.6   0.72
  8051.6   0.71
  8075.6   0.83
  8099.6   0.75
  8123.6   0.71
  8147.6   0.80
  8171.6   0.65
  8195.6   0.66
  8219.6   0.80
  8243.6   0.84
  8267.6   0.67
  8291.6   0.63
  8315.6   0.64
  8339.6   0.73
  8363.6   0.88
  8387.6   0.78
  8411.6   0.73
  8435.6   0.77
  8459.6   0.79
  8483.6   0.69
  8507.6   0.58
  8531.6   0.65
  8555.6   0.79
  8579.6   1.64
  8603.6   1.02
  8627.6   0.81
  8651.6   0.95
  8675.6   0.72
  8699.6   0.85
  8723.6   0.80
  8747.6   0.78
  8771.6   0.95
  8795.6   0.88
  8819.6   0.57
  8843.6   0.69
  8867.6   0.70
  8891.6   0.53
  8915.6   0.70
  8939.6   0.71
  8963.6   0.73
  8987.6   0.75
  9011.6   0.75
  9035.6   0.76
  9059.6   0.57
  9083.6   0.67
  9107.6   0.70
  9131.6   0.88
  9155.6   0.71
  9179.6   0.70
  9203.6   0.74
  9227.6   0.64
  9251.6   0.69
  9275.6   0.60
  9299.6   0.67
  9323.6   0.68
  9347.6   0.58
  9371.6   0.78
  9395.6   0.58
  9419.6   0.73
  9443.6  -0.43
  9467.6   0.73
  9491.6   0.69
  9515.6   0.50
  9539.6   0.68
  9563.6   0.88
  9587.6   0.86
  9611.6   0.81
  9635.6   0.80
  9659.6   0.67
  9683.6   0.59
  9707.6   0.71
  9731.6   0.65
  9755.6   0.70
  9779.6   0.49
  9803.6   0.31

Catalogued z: 0.305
